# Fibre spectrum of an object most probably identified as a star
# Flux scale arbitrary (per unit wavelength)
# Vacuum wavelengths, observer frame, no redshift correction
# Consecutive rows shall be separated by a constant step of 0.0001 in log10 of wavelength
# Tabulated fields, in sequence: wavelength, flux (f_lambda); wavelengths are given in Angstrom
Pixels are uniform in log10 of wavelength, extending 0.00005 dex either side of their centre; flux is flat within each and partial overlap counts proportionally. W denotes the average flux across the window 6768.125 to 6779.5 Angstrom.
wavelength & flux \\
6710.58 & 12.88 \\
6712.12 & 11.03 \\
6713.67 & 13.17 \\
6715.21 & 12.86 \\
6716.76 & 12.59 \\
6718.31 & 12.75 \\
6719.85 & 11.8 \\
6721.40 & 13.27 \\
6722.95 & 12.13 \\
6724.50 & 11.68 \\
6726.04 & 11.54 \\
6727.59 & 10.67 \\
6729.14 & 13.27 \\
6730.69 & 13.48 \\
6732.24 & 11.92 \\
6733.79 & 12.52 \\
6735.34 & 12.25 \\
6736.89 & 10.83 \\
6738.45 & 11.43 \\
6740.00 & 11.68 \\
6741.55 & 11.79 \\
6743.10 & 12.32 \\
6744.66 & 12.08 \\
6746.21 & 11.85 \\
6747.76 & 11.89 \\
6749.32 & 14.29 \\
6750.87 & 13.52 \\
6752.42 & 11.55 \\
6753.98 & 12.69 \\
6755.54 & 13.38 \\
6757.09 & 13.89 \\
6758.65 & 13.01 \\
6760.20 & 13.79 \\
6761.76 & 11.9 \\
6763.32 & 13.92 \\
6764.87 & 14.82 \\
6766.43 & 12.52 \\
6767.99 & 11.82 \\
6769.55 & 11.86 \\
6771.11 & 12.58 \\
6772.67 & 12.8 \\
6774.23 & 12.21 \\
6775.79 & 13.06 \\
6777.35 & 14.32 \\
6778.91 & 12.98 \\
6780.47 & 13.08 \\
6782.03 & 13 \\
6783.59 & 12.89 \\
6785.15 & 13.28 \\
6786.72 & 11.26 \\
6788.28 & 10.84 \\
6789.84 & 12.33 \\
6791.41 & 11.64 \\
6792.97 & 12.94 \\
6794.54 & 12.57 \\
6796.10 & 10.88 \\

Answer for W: 12.8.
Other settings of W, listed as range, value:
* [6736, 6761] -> 12.5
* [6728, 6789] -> 12.6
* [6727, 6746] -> 12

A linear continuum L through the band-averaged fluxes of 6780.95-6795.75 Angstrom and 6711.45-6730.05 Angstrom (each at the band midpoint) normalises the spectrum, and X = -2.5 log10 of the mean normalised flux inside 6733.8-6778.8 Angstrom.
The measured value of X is -0.033 mag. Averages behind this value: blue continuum 12.2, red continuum 12.3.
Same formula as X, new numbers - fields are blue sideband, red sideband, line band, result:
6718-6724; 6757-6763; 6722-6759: 0.040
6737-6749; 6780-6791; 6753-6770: -0.084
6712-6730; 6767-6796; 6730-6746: 0.029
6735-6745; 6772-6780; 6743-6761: -0.060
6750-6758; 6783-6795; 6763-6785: -0.037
